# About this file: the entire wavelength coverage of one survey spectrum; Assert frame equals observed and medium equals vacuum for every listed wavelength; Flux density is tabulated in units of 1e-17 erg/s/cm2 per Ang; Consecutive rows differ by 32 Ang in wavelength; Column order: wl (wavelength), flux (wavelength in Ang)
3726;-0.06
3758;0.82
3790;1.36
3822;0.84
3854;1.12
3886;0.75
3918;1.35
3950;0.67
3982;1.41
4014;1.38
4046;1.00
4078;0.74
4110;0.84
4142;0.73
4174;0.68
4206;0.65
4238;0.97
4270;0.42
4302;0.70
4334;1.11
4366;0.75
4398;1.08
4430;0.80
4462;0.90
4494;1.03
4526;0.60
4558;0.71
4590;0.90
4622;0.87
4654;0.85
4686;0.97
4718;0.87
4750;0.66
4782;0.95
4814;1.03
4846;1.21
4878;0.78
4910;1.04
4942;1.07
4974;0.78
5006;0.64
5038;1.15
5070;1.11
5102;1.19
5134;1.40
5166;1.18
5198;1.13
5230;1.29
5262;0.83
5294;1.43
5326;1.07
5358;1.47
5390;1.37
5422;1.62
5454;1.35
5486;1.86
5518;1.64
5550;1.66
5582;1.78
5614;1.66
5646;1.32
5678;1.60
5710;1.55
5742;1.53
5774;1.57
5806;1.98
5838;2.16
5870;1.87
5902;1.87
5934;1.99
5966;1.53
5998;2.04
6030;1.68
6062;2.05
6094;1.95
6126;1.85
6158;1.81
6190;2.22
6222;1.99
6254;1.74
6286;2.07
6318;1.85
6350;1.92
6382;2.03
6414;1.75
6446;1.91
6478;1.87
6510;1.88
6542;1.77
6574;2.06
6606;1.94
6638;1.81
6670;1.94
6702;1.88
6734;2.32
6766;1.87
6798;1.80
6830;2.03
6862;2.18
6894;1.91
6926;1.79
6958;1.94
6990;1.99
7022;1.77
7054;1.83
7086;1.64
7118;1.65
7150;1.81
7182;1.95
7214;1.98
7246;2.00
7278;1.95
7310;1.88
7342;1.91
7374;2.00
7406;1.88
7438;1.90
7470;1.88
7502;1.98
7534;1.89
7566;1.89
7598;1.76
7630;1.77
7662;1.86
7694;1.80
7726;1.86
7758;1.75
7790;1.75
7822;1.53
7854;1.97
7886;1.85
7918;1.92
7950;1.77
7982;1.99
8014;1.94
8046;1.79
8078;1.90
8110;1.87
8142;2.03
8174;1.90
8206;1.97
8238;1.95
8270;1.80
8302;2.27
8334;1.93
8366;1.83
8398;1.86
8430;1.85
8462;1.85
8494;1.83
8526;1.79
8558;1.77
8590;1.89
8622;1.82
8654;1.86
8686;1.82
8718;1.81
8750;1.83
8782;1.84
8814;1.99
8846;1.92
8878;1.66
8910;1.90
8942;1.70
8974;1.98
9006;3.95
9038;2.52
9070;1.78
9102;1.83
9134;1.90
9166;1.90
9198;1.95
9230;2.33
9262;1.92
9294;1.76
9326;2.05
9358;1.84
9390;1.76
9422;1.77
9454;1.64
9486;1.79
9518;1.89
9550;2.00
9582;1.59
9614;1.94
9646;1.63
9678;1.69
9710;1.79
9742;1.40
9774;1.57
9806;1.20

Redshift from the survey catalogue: 0.37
